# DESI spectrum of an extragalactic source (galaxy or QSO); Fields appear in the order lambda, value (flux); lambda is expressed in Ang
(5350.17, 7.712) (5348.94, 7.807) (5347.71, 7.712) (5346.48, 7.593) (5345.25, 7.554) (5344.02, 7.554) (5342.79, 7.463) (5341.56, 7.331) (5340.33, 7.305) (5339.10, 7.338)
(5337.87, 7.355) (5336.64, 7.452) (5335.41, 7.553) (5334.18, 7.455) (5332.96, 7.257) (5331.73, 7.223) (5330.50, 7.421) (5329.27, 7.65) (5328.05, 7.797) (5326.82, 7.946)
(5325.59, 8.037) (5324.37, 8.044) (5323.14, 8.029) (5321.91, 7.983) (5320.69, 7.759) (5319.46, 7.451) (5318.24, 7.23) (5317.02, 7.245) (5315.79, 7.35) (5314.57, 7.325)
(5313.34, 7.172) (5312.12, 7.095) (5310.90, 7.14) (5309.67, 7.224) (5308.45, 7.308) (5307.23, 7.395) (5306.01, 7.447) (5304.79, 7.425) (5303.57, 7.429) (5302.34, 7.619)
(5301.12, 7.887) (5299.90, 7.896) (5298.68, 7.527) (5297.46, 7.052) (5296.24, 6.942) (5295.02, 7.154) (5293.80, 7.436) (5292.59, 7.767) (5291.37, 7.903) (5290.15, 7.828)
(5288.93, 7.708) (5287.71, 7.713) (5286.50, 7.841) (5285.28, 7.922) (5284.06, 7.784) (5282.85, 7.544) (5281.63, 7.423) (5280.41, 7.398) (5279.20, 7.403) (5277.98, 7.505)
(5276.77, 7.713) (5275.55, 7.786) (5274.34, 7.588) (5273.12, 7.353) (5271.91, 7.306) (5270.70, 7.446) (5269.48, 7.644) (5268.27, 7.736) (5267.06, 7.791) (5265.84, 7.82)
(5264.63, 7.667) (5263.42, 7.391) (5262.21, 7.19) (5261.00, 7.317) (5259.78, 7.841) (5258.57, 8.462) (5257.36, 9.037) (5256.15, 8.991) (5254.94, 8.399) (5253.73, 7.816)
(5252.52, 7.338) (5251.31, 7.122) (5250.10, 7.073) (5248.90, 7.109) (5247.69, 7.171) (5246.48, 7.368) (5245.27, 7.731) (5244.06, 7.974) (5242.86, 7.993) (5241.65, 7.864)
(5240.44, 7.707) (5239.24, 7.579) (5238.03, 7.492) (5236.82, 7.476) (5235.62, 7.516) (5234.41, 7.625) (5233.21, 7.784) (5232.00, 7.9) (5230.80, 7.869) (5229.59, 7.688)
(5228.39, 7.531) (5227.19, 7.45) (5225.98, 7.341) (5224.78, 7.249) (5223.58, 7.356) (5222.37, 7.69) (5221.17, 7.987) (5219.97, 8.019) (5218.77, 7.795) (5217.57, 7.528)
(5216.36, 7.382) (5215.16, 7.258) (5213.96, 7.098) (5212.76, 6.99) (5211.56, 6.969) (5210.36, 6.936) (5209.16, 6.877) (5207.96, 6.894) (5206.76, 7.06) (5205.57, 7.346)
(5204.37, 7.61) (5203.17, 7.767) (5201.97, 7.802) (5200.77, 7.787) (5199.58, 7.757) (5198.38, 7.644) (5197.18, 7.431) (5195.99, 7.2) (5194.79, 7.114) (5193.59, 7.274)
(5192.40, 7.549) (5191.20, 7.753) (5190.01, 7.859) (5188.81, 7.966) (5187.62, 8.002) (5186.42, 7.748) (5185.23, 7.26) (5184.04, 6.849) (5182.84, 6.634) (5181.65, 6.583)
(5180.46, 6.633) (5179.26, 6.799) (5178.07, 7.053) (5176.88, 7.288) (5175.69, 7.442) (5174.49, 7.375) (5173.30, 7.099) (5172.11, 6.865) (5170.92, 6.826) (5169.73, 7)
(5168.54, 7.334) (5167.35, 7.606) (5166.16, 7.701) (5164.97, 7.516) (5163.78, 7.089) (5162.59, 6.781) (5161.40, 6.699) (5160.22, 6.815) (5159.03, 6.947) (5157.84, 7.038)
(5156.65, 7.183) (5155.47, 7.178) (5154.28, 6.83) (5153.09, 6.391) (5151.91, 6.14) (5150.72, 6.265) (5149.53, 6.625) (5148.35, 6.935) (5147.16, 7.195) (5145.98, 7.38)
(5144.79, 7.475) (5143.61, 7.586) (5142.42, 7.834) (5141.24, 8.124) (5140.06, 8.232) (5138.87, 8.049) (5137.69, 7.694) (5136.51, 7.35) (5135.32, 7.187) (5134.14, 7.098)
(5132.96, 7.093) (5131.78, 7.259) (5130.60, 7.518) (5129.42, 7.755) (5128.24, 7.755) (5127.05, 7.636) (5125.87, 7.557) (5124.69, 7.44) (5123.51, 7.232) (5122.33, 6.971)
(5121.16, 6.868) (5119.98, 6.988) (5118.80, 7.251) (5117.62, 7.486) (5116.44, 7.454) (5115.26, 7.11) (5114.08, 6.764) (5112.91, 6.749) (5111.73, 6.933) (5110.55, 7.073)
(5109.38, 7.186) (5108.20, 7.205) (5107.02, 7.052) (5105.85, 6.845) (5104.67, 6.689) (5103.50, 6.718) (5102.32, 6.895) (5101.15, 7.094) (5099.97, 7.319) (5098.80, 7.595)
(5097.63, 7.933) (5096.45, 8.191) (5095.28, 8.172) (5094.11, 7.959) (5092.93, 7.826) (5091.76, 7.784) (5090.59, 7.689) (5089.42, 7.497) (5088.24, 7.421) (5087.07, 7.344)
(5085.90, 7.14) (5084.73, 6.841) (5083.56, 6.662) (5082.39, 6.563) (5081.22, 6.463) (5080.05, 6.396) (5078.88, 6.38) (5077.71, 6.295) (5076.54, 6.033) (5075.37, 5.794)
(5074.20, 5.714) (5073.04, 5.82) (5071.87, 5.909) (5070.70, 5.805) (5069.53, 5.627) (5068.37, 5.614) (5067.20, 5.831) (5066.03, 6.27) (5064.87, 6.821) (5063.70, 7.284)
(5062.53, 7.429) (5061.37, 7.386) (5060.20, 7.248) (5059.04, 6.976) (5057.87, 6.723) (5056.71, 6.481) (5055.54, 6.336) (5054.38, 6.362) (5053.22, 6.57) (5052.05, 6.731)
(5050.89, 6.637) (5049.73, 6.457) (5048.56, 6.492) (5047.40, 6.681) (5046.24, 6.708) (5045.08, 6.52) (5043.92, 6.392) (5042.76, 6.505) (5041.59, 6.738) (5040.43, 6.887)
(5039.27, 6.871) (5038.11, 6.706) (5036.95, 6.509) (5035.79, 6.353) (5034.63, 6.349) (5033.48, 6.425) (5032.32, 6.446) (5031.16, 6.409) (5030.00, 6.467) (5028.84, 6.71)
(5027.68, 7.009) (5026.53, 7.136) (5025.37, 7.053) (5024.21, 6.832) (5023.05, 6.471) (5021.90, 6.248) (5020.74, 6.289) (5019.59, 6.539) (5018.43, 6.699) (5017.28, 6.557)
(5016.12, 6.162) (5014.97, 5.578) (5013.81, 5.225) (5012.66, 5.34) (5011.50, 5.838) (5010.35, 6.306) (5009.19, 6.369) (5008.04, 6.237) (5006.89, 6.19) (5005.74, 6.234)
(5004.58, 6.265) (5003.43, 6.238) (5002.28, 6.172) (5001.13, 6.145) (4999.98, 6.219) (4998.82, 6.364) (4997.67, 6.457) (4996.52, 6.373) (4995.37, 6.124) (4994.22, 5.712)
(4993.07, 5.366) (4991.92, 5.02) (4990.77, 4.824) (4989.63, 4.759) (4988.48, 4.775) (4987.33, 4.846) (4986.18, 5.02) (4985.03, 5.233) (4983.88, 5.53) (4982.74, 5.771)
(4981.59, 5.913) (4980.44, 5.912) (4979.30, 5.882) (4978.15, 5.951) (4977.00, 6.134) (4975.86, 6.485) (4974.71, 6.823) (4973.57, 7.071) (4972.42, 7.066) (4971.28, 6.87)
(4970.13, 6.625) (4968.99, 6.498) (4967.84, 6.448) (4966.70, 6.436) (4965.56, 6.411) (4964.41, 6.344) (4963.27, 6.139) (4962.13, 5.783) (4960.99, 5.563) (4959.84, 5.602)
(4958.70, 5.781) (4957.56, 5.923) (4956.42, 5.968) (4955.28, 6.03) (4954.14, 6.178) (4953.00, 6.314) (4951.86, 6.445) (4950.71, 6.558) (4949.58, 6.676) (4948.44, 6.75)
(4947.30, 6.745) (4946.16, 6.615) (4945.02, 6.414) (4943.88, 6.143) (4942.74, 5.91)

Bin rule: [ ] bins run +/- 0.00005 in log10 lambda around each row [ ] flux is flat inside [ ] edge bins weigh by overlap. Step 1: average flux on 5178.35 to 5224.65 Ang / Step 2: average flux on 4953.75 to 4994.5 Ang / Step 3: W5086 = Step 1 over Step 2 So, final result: 1.25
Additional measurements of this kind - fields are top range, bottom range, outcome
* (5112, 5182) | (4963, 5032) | 1.17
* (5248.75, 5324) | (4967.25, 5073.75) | 1.21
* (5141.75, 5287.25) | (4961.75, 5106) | 1.15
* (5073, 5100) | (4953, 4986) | 1.15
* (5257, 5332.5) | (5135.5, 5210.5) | 1.04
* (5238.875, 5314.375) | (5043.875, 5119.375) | 1.11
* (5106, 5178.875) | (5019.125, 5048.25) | 1.09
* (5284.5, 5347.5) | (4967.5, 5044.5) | 1.21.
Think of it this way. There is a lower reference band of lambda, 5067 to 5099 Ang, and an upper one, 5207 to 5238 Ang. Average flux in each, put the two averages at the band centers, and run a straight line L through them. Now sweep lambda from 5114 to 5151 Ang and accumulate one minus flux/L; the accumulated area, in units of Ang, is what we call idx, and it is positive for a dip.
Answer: -1.8 Ang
